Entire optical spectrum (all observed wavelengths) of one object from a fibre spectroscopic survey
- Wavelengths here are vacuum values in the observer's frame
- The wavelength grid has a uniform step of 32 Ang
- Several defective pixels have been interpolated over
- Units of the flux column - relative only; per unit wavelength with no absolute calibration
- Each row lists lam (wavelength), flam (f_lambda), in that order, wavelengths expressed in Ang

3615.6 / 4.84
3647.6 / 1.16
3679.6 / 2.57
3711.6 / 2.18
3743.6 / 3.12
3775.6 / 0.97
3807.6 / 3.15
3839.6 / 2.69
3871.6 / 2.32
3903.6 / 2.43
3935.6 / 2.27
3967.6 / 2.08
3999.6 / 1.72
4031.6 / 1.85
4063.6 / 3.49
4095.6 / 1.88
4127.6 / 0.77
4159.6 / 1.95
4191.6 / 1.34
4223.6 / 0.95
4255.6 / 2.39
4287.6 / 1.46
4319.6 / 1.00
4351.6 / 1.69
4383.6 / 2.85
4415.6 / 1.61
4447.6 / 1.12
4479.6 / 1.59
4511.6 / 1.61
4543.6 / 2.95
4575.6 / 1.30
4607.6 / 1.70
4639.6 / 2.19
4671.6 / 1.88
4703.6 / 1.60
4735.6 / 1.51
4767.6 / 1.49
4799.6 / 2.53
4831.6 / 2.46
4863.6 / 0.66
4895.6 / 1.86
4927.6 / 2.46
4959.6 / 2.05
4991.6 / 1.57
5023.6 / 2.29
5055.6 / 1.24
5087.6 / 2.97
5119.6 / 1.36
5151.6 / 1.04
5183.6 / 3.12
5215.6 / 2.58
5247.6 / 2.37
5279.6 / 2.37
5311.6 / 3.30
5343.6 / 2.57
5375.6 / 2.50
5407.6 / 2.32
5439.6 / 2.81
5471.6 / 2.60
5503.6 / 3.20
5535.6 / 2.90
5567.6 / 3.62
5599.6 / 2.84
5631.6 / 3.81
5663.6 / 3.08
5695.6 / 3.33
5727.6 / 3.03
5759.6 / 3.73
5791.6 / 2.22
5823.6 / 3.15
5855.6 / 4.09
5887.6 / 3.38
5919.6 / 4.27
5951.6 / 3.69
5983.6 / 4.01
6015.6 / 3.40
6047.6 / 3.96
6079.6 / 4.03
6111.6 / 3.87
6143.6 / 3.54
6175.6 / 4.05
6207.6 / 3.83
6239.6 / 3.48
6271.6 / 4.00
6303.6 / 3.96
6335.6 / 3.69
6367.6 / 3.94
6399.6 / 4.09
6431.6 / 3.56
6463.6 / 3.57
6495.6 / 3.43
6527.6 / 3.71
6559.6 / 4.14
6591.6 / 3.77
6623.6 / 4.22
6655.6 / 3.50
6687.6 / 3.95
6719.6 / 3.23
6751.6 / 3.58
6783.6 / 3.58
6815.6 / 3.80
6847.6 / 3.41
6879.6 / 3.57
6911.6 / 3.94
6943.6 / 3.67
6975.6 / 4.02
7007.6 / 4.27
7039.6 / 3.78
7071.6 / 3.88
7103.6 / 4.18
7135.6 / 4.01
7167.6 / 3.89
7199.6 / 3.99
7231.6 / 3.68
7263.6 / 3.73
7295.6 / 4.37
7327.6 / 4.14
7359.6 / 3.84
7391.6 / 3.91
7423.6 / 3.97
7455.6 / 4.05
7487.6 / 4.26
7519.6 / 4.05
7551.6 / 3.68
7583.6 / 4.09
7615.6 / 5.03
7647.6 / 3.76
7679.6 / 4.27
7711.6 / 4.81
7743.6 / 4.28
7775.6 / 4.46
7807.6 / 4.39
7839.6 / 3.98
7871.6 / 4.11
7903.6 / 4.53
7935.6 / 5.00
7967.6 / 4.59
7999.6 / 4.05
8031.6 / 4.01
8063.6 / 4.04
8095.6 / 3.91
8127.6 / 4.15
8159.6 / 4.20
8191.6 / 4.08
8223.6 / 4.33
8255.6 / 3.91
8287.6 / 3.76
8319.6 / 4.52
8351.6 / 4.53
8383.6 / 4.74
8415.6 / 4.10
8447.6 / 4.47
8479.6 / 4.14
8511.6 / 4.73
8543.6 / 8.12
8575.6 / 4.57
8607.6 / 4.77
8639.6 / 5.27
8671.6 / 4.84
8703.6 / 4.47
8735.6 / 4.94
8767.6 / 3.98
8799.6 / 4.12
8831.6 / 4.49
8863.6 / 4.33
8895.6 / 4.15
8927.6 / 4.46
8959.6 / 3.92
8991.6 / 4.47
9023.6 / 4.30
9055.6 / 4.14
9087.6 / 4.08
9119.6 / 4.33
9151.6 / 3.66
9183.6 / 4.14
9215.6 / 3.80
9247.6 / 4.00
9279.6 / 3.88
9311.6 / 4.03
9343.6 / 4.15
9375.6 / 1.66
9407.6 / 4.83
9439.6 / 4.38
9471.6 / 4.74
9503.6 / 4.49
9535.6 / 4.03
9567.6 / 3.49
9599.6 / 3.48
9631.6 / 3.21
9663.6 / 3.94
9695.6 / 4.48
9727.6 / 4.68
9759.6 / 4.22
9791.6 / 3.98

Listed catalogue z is 0.300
